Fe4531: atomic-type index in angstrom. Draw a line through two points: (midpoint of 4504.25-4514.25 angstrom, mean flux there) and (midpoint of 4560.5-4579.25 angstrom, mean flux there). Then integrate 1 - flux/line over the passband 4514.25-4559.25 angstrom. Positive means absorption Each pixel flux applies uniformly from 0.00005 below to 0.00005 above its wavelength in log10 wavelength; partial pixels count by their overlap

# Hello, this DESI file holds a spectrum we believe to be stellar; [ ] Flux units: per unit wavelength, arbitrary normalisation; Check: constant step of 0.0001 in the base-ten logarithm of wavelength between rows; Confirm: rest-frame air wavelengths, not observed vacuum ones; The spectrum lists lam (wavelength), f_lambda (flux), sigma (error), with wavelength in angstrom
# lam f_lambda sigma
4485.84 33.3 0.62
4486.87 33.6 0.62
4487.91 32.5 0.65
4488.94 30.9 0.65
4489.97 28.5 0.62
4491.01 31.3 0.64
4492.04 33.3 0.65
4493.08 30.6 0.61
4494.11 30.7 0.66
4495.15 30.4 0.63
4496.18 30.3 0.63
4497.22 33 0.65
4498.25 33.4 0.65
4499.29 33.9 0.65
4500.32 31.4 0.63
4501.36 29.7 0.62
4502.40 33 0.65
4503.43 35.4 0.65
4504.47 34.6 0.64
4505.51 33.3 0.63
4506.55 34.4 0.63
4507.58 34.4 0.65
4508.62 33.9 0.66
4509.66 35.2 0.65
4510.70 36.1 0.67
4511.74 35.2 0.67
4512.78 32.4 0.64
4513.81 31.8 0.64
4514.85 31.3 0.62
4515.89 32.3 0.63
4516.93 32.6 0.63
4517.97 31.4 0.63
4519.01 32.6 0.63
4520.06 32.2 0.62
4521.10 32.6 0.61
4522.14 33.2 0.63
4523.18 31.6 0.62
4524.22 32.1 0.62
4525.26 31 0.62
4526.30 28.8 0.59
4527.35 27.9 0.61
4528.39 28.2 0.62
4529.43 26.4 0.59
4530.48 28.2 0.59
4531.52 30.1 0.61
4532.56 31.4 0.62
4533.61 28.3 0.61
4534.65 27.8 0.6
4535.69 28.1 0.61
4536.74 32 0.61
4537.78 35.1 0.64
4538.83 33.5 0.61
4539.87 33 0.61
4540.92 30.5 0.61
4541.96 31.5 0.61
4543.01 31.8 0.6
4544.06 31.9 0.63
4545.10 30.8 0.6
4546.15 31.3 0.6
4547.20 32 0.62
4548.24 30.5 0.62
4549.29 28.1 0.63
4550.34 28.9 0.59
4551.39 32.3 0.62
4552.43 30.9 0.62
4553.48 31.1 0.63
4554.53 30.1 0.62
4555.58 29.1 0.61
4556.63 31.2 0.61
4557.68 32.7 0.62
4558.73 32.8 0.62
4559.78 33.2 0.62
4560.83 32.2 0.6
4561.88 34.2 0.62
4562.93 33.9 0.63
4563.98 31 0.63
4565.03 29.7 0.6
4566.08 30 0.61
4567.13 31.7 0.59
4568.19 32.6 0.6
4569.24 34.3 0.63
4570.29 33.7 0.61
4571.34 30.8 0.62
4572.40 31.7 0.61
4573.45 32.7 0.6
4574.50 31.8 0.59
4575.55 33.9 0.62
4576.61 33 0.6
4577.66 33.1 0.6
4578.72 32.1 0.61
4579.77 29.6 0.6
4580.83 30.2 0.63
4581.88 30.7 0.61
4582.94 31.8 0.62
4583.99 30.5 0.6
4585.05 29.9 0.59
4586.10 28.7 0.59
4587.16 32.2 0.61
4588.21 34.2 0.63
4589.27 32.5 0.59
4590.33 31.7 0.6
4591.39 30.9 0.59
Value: 3.3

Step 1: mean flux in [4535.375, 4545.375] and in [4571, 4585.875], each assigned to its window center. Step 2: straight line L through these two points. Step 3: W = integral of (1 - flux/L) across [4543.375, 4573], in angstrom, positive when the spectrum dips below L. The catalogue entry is 0.2 angstrom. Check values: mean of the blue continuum 31.9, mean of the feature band 31.5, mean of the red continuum 31.5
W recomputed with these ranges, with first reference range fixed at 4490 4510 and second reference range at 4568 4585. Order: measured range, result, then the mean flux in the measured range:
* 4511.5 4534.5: 1.10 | 30.9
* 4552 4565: 0.13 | 31.8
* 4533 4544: 0.37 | 31.2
